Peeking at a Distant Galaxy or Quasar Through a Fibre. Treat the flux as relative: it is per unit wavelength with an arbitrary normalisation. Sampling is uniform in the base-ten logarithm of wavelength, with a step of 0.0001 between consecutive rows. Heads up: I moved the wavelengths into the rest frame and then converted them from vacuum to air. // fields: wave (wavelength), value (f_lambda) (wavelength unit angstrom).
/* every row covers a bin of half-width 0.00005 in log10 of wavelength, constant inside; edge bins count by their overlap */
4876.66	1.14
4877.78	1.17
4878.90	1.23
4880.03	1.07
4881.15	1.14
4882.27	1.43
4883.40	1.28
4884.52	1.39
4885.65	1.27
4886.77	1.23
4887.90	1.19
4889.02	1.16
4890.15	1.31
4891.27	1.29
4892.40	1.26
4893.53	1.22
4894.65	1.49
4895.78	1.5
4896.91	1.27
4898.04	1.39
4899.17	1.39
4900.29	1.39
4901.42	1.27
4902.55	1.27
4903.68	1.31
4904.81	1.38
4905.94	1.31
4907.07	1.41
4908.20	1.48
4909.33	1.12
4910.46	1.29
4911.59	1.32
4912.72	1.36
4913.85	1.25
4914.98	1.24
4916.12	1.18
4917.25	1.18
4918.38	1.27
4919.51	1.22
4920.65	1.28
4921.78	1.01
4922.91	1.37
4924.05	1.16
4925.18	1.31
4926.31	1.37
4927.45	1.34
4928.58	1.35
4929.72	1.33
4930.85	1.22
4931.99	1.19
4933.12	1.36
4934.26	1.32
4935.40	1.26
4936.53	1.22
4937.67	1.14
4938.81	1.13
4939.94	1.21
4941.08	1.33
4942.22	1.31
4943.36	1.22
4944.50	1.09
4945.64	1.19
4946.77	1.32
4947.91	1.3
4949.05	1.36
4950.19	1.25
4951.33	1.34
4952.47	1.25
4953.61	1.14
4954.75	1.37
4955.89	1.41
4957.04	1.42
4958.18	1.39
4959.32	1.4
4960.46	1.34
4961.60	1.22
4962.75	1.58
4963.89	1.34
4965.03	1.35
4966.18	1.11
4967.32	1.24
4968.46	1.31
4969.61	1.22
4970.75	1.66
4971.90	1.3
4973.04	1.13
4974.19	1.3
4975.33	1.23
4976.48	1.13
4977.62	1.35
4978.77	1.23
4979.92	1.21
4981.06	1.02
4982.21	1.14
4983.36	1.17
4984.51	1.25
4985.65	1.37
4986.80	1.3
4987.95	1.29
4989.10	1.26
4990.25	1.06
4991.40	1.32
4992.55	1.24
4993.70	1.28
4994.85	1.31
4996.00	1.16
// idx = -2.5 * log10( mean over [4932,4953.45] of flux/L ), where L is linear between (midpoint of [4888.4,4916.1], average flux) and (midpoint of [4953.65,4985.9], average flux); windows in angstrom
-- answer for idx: 0.04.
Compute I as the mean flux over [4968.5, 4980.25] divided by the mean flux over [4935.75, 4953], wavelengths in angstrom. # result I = 1.03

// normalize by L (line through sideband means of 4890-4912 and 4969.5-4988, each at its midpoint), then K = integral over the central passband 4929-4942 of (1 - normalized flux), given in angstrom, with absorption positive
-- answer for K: 0.5 angstrom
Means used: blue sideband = 1.33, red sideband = 1.25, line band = 1.25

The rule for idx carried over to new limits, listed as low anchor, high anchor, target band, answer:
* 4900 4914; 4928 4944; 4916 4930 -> 0.02 mag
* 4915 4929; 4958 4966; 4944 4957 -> 0.04 mag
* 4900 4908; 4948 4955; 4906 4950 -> 0.04 mag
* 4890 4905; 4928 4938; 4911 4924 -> 0.05 mag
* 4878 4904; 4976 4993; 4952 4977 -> -0.06 mag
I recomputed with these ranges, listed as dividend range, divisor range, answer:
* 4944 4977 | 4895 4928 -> 1.00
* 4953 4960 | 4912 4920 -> 1.09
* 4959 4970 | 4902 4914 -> 0.99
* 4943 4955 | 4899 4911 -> 0.95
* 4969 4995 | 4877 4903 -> 0.97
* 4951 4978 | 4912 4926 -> 1.06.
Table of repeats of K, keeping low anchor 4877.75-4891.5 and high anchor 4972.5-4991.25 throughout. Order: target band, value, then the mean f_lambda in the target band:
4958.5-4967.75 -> -0.8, 1.33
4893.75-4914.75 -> -1.7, 1.34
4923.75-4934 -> -0.5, 1.3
